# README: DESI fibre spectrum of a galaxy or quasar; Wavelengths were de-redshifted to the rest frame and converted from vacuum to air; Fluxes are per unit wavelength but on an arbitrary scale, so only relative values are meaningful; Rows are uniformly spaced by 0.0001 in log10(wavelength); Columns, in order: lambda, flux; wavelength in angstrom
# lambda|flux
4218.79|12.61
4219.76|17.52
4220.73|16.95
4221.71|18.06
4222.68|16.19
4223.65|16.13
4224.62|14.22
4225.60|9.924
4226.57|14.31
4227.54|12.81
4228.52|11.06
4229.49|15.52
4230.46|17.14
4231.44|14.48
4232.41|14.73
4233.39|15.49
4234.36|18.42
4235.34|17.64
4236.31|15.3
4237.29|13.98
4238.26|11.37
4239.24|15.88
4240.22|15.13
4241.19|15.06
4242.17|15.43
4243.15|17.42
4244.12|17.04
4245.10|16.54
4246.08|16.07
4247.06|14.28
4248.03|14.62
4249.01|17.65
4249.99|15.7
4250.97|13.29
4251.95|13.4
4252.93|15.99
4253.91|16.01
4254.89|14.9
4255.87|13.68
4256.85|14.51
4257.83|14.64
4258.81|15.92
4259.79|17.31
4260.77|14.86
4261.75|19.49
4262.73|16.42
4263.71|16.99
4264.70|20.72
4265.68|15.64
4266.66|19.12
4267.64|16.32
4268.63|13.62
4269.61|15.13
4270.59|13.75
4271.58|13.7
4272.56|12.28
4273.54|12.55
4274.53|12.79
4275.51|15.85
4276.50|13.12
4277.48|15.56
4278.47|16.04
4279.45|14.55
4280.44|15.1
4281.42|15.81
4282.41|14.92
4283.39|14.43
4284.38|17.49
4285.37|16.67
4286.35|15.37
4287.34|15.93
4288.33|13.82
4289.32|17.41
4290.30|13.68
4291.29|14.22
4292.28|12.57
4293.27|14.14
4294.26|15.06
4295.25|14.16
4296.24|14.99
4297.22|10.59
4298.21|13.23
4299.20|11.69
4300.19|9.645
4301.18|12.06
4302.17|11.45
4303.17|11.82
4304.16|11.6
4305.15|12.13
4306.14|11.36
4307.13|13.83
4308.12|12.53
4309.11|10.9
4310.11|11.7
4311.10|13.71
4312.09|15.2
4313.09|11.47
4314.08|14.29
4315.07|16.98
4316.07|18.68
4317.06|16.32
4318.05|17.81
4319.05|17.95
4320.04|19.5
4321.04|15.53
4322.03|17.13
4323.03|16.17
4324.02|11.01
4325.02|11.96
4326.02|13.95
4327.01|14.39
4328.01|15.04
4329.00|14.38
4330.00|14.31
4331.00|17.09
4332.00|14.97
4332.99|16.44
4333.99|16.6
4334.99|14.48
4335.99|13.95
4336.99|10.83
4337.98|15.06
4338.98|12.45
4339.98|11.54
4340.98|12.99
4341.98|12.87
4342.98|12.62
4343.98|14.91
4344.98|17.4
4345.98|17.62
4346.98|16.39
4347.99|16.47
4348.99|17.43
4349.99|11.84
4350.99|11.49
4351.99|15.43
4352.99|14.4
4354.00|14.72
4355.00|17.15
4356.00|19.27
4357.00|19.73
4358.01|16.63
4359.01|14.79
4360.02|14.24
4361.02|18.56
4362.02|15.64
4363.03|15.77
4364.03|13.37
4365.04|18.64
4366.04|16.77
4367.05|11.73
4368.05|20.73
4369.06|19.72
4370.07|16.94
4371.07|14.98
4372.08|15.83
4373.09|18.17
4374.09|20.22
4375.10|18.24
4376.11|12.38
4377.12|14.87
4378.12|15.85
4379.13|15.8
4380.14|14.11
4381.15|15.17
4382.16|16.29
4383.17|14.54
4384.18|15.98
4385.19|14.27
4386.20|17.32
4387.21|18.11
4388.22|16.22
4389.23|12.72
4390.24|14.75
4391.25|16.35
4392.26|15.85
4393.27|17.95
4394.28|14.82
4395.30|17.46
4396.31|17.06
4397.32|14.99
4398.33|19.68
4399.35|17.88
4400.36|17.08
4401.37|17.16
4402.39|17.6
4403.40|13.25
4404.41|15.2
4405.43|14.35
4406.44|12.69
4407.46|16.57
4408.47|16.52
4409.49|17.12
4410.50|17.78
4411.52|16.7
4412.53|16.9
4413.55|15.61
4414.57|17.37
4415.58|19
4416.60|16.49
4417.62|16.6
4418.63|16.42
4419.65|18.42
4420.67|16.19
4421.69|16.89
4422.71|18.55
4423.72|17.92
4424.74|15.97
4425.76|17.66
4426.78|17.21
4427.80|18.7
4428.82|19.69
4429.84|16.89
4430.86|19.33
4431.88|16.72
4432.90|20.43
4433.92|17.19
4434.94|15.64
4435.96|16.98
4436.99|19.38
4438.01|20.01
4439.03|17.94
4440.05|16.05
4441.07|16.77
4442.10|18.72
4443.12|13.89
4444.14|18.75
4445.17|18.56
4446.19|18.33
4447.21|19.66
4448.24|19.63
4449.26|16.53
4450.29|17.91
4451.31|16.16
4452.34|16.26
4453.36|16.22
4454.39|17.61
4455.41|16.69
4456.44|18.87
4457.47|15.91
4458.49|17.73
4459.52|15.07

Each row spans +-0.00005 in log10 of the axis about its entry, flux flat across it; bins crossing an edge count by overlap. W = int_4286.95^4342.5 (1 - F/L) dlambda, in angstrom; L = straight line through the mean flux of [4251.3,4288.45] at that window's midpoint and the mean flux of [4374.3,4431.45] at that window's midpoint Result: 6.1 angstrom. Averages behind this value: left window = 15.4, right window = 16.5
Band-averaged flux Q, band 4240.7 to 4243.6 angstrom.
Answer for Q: 15.9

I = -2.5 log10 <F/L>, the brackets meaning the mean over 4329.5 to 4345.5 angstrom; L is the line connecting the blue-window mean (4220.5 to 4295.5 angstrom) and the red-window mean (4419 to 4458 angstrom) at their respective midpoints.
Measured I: 0.14 mag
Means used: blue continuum 15.2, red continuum 17.6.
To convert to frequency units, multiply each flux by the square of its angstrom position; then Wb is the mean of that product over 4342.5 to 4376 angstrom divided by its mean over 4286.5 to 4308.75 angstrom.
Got 1.3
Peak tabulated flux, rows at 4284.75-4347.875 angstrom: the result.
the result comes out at 19.5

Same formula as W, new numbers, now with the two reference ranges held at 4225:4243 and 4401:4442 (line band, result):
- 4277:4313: 4.04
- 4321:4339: 1.57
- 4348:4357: 0.38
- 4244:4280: -0.81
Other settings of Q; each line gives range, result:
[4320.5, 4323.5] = 16.3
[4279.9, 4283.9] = 15.1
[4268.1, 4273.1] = 13.7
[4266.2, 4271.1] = 15.5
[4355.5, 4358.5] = 18.5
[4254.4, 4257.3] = 14.4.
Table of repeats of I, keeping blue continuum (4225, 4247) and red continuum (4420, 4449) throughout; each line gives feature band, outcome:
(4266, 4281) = 0.064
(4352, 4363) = 0.021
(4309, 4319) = 0.079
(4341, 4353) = 0.120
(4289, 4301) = 0.185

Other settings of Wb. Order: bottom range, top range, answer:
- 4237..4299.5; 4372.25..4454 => 1.19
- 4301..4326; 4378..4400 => 1.18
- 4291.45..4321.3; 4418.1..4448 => 1.37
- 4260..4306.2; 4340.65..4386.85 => 1.14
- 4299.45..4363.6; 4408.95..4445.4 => 1.25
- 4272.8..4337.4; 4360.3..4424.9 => 1.19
